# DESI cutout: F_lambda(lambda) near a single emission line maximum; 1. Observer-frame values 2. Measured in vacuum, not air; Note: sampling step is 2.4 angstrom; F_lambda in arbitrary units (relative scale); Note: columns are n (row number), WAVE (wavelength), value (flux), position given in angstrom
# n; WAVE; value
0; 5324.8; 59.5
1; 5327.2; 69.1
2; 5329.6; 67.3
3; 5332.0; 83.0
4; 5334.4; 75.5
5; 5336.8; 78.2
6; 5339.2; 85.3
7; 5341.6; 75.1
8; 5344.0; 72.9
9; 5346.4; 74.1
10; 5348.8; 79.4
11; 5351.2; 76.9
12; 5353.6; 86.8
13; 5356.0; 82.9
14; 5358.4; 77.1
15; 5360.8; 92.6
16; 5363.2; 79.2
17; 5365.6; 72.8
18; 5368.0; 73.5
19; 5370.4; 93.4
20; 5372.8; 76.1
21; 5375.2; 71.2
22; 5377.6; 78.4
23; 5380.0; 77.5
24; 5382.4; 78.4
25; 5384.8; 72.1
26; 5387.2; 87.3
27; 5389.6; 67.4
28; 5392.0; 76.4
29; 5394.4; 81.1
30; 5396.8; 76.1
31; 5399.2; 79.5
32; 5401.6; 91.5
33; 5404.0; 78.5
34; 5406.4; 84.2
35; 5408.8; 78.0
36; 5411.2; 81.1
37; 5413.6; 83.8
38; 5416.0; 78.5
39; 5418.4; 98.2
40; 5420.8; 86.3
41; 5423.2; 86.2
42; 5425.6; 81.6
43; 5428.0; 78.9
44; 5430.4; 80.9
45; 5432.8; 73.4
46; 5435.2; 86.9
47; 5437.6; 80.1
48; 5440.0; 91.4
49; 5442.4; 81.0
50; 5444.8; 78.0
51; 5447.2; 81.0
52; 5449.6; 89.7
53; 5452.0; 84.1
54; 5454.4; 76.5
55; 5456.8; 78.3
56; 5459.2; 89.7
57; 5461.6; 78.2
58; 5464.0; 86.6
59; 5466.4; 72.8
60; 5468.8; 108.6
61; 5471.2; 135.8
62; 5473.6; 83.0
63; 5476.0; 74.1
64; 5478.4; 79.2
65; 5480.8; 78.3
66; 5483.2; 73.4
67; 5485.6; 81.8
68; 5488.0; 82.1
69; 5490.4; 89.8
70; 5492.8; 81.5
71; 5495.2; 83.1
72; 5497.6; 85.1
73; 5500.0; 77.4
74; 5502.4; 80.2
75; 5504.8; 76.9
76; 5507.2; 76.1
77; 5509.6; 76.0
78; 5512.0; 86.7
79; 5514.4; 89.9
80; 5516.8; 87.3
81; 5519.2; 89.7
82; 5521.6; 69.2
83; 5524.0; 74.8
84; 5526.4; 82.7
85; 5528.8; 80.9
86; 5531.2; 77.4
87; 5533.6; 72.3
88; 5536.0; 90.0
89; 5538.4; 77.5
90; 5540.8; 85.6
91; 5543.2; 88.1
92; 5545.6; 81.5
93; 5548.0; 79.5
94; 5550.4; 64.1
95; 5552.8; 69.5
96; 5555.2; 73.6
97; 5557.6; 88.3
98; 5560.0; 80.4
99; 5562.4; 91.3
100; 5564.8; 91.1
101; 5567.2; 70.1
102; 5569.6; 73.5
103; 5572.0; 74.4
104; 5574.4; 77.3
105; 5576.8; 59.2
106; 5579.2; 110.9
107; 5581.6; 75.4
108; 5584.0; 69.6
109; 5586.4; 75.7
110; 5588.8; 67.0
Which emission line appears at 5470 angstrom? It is [O III]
